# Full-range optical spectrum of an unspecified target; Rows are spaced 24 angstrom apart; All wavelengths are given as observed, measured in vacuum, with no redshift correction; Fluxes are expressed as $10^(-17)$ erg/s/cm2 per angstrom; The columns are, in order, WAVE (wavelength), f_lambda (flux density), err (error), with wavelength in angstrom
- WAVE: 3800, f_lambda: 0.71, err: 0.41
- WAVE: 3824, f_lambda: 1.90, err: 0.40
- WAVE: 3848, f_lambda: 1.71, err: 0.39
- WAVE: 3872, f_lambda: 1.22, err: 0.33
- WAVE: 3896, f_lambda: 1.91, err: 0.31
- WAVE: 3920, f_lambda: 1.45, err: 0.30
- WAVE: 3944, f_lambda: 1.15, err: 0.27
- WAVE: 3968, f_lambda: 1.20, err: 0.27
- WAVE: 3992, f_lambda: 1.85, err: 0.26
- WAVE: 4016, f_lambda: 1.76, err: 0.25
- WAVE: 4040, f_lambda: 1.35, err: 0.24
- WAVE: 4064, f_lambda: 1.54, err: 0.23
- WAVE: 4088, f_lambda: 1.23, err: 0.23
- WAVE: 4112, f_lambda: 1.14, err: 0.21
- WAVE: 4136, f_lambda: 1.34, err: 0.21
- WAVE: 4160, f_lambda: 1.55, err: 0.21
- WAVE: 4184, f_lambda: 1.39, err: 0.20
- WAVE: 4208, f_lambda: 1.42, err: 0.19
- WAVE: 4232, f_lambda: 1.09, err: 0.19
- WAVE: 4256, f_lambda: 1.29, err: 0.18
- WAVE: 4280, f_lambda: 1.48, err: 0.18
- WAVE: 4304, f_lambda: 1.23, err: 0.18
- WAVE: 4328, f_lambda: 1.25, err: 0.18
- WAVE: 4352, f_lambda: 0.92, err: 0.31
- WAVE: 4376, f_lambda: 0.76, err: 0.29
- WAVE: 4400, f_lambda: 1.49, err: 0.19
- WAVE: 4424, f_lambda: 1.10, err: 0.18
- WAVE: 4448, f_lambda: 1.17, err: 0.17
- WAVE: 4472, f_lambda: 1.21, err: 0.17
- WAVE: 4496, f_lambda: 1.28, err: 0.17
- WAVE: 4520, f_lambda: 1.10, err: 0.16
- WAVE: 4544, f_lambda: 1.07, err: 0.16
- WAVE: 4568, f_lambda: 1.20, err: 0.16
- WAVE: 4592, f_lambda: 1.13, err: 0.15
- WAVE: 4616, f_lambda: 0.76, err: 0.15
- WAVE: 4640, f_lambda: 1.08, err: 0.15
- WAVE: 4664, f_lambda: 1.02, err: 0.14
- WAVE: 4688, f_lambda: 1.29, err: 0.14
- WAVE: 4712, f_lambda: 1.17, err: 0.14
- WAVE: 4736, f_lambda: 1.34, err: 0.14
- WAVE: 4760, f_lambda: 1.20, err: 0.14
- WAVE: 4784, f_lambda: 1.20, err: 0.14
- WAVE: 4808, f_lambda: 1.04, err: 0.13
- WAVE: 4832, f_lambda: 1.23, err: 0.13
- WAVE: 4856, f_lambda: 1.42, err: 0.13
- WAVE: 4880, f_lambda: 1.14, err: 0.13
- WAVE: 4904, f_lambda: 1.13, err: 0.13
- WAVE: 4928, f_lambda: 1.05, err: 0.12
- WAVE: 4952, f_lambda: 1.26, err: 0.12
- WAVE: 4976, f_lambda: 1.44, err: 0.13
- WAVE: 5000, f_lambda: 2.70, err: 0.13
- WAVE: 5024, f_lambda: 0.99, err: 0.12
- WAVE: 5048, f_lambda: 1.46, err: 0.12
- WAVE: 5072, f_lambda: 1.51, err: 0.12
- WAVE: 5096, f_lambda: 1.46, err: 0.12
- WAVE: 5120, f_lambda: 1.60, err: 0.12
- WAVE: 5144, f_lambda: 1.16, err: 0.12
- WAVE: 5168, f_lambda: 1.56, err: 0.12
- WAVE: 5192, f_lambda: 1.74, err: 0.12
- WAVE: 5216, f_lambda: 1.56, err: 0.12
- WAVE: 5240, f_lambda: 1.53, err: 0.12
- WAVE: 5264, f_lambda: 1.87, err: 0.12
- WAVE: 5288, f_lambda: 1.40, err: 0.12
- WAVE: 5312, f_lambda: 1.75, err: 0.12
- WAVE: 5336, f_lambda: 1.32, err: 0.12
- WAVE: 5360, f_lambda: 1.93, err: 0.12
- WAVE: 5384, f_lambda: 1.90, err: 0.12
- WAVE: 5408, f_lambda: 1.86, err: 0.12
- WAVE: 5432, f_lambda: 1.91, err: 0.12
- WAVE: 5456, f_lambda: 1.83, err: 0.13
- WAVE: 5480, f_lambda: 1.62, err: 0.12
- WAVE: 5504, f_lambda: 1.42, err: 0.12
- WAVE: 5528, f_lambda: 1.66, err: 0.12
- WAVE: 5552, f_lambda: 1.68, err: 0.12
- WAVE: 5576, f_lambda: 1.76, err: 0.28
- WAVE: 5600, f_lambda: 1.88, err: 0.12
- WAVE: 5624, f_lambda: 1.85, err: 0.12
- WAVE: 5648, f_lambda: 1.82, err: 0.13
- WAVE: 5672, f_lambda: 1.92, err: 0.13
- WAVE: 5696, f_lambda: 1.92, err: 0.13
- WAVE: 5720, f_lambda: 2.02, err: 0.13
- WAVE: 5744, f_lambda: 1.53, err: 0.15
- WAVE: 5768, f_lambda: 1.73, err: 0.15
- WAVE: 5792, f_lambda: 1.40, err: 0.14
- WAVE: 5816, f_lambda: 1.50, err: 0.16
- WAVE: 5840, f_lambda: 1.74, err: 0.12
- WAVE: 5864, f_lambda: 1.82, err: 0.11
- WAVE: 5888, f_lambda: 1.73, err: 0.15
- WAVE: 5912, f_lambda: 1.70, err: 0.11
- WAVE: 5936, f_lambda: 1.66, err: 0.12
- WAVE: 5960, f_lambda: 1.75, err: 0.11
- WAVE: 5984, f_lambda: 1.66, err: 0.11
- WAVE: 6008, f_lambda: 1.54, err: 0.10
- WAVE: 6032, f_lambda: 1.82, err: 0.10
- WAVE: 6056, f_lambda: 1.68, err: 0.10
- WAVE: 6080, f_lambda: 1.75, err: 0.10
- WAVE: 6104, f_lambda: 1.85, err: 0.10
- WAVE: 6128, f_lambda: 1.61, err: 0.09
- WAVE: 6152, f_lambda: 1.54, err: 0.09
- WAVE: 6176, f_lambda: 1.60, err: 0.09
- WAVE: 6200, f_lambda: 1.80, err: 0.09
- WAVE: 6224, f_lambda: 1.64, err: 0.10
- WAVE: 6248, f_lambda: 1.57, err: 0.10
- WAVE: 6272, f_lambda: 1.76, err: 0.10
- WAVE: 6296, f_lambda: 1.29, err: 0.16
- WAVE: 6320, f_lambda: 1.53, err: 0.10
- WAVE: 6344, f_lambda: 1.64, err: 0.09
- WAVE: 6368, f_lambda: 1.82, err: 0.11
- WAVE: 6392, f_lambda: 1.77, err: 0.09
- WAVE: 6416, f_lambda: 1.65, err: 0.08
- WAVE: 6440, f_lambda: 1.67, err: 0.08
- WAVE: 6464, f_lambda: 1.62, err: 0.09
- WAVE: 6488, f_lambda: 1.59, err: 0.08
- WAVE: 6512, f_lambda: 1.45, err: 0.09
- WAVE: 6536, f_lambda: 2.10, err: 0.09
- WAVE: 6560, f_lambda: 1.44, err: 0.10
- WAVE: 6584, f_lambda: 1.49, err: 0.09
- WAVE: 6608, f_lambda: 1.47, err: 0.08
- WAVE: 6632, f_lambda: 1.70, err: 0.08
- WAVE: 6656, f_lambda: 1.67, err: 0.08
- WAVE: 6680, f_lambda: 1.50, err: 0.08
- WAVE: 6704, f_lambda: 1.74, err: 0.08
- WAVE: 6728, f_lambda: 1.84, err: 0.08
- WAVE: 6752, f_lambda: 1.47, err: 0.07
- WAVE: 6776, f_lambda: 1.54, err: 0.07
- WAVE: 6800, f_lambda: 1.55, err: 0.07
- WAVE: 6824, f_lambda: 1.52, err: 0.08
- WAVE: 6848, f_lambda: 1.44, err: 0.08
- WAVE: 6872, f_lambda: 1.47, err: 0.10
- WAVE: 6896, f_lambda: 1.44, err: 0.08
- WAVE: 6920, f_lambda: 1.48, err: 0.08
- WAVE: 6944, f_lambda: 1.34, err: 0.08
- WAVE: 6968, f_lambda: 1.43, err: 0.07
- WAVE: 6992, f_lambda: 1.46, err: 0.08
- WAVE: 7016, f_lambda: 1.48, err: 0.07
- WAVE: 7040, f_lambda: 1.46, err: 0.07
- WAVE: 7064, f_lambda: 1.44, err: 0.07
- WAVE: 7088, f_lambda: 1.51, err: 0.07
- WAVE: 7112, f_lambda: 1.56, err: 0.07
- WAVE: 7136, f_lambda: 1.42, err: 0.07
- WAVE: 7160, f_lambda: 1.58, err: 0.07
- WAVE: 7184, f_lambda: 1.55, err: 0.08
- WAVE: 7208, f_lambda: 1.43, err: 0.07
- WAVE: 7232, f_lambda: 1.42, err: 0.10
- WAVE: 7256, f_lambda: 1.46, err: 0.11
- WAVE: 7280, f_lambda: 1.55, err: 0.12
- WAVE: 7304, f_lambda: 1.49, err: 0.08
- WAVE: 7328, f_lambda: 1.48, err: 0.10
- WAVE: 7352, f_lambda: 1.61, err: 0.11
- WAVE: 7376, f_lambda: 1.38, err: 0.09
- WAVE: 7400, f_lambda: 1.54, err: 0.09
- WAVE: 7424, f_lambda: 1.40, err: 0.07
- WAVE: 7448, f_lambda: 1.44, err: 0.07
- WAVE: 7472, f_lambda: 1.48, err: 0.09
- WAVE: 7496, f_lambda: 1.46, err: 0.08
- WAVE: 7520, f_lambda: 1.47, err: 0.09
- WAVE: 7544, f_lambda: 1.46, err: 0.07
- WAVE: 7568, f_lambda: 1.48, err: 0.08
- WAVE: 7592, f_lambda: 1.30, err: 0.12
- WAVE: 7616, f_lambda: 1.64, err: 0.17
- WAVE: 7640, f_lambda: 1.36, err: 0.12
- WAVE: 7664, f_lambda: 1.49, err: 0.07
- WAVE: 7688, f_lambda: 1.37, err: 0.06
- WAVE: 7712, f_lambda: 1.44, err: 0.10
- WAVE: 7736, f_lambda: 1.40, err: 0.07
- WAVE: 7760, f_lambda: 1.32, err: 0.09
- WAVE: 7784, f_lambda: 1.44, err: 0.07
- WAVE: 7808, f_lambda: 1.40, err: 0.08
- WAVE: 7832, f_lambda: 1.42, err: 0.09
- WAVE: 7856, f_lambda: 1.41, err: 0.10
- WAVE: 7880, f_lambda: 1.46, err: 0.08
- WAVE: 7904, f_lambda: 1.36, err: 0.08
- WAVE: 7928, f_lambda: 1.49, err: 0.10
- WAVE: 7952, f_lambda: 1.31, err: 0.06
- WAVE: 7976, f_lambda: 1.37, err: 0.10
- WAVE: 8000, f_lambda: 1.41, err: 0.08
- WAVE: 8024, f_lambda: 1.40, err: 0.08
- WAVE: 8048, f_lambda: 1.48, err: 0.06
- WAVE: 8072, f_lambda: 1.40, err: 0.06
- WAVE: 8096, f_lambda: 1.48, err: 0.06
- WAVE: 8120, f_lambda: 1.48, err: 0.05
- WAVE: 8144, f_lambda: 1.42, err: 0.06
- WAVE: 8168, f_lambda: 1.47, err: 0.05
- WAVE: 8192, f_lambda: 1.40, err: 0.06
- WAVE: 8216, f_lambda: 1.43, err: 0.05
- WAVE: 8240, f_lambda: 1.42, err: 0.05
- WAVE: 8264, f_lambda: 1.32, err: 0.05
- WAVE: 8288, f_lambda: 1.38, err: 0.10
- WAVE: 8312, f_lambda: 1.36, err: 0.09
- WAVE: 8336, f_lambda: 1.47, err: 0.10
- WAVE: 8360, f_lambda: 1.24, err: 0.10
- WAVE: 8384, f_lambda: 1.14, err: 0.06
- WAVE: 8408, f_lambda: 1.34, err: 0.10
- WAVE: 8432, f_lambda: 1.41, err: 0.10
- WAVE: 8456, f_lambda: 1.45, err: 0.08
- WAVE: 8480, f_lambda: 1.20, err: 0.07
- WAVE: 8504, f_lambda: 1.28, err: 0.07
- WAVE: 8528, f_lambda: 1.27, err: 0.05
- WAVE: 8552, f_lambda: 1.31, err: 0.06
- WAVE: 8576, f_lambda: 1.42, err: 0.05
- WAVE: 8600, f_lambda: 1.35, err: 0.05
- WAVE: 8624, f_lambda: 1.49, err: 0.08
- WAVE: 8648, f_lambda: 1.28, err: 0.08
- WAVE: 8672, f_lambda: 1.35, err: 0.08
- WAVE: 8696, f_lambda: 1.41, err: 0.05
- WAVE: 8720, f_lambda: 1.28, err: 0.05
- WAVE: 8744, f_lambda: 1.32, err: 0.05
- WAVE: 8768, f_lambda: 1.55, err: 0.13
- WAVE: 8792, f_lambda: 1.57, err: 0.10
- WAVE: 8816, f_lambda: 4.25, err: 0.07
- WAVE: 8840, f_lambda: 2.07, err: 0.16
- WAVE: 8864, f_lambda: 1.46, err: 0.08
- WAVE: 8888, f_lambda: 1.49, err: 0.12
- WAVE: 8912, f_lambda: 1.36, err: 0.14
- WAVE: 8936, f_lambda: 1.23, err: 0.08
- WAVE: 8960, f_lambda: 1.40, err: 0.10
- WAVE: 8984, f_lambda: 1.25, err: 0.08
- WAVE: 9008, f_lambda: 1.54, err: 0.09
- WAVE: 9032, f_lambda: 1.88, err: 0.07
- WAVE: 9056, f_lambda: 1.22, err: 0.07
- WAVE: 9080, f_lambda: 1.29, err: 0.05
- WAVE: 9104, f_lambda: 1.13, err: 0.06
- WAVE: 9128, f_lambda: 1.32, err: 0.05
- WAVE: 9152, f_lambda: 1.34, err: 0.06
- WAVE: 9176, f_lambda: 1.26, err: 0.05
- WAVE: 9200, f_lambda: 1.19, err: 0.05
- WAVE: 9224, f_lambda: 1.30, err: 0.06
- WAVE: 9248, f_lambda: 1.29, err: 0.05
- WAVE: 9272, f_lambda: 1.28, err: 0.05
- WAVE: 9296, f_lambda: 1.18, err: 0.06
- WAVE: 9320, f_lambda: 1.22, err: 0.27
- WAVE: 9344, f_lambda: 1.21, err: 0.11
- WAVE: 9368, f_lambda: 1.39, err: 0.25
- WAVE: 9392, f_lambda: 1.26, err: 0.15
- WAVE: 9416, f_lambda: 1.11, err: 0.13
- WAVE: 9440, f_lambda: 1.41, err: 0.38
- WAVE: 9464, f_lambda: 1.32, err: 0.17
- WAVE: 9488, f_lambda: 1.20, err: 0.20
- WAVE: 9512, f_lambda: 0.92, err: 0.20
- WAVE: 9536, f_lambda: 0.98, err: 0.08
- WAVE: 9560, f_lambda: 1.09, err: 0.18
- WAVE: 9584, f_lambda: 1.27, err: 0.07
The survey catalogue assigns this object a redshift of 0.343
